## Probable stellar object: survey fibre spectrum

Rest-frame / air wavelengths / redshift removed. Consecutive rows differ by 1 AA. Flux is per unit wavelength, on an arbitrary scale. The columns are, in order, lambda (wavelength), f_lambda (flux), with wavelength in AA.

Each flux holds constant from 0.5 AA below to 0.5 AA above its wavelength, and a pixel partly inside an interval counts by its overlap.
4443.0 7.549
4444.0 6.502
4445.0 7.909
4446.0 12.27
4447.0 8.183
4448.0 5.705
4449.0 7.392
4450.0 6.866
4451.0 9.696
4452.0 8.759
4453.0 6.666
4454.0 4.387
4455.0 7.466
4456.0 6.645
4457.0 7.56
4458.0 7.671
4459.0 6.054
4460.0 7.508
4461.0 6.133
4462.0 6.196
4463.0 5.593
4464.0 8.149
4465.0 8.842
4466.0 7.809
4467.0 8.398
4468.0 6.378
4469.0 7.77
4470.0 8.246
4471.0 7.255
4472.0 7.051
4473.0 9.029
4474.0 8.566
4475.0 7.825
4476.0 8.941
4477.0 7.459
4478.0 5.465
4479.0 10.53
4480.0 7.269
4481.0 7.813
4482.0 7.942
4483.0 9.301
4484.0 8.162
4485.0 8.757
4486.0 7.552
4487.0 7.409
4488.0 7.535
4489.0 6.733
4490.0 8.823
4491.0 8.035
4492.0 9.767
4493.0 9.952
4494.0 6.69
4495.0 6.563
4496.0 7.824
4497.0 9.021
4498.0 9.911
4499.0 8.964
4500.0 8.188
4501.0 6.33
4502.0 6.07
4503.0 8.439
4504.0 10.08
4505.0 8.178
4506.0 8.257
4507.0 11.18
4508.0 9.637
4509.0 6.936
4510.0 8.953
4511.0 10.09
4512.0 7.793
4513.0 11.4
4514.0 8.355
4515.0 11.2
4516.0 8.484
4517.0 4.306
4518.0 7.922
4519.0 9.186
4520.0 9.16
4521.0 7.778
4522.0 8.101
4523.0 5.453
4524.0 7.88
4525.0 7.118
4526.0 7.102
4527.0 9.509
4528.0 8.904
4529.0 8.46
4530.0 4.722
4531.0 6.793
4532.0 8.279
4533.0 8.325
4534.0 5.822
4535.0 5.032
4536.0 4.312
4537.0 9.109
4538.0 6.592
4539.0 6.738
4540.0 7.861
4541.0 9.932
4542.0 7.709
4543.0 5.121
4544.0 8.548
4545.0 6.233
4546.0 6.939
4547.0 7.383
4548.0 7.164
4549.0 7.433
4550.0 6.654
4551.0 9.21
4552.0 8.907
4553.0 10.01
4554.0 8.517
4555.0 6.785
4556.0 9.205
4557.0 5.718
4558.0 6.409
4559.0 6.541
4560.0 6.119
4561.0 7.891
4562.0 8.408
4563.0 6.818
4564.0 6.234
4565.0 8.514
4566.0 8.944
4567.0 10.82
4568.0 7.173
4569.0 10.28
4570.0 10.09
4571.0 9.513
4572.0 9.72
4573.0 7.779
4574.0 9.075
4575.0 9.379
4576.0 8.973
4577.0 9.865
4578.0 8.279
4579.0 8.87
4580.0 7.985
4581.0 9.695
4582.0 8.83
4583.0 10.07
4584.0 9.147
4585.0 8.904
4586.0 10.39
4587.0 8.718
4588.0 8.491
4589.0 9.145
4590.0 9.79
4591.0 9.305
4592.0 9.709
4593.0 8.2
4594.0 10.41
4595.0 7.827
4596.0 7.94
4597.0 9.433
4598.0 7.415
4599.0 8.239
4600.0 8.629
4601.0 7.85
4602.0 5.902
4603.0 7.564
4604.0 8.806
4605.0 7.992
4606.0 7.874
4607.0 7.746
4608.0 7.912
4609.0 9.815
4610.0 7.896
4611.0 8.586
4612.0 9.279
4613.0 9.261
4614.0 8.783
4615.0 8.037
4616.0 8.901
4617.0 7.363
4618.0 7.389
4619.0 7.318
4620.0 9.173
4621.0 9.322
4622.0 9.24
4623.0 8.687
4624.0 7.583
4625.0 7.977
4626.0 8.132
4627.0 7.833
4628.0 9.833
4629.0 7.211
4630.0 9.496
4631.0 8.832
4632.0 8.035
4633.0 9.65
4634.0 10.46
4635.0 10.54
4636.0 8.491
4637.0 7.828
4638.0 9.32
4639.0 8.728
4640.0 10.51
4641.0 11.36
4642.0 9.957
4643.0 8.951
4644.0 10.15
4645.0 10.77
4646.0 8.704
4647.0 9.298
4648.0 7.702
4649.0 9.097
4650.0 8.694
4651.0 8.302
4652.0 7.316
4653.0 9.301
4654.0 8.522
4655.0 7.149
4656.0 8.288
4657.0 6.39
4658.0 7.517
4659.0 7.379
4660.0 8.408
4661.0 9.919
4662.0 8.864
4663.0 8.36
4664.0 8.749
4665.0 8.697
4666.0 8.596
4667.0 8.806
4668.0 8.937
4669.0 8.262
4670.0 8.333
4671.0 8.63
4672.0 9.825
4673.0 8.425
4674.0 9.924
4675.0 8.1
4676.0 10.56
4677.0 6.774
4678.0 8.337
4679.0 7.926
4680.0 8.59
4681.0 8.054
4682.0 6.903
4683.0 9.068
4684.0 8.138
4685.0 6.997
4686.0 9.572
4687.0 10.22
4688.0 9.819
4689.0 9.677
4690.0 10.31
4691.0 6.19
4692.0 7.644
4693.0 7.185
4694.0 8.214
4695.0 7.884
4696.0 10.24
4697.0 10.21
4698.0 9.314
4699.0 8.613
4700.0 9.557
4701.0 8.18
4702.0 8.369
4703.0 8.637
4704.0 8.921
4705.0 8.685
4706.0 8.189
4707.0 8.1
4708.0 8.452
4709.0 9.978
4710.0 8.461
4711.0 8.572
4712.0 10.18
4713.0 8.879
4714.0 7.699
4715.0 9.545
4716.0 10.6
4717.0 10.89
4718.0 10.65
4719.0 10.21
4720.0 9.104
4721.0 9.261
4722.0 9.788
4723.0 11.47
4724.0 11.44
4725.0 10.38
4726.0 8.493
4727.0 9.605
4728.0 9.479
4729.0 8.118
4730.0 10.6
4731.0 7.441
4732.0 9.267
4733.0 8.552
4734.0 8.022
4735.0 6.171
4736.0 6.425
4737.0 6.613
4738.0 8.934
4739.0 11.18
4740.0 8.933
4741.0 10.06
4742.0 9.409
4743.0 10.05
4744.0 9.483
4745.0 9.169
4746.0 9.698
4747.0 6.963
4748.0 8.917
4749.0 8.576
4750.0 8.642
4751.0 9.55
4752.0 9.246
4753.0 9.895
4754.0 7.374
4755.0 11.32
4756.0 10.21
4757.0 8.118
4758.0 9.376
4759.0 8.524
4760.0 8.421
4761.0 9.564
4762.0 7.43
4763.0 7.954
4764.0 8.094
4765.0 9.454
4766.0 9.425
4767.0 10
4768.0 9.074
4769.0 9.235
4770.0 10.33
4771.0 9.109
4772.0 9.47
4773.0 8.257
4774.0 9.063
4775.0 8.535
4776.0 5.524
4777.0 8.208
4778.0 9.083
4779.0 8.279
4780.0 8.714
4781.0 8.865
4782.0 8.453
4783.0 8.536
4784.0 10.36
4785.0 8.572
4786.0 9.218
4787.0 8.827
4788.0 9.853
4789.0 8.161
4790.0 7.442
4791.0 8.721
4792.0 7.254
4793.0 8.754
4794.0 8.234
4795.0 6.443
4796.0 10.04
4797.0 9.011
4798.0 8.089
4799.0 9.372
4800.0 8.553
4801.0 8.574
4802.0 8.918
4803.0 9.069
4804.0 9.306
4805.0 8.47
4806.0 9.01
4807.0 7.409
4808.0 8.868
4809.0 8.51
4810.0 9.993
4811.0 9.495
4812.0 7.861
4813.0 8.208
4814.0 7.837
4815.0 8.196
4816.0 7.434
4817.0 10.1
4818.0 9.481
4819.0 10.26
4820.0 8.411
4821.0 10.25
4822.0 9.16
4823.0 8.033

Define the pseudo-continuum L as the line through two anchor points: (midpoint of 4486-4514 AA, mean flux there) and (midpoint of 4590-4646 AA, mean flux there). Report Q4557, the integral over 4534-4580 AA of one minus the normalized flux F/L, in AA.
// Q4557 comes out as 3.7 AA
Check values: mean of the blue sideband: 8.45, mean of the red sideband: 8.73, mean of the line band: 7.91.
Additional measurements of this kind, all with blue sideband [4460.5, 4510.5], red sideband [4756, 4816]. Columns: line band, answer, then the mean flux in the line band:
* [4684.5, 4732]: -3.6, 9.15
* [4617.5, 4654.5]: -2.4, 8.91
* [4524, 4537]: 1.6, 7.14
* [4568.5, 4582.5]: -1.6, 9.17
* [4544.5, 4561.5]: 1.5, 7.48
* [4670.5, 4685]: 0.0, 8.47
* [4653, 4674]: -0.1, 8.46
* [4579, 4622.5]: -1.7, 8.61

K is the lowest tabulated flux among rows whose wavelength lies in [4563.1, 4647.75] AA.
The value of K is 5.902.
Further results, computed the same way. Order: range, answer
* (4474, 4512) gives 5.465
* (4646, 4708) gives 6.19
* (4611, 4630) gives 7.211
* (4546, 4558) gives 5.718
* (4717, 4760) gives 6.171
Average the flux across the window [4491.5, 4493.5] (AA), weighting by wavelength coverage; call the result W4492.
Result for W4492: 9.86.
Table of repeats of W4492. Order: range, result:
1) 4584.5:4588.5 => 9.13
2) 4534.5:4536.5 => 4.67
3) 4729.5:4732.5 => 9.1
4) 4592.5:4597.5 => 8.76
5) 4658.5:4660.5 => 7.89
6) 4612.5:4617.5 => 8.47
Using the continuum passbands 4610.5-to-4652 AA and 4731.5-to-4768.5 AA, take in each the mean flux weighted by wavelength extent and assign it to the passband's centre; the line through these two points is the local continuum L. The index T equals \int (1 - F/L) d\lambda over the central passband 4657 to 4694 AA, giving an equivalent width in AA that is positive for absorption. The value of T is 1.5 AA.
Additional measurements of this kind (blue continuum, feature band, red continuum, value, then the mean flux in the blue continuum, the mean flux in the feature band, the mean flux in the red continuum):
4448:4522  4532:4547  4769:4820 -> 1.9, 7.99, 7.07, 8.69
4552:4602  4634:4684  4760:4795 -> -0.6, 8.59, 8.73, 8.67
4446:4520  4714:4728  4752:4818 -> -2.3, 8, 10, 8.75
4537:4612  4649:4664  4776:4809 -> 0.4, 8.32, 8.22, 8.6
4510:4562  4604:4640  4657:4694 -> -1.9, 7.67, 8.62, 8.51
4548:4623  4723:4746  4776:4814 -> -1.3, 8.48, 9.06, 8.62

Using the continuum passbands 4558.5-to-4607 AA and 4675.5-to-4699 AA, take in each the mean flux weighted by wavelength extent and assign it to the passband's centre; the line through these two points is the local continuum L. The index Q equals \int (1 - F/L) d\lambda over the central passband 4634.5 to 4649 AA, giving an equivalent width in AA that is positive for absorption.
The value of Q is -1.4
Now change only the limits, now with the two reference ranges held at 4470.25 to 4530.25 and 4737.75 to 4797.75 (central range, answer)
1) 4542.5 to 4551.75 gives 1.21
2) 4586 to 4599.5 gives -0.70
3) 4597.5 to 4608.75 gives 0.81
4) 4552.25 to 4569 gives 1.02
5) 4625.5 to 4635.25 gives -0.49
